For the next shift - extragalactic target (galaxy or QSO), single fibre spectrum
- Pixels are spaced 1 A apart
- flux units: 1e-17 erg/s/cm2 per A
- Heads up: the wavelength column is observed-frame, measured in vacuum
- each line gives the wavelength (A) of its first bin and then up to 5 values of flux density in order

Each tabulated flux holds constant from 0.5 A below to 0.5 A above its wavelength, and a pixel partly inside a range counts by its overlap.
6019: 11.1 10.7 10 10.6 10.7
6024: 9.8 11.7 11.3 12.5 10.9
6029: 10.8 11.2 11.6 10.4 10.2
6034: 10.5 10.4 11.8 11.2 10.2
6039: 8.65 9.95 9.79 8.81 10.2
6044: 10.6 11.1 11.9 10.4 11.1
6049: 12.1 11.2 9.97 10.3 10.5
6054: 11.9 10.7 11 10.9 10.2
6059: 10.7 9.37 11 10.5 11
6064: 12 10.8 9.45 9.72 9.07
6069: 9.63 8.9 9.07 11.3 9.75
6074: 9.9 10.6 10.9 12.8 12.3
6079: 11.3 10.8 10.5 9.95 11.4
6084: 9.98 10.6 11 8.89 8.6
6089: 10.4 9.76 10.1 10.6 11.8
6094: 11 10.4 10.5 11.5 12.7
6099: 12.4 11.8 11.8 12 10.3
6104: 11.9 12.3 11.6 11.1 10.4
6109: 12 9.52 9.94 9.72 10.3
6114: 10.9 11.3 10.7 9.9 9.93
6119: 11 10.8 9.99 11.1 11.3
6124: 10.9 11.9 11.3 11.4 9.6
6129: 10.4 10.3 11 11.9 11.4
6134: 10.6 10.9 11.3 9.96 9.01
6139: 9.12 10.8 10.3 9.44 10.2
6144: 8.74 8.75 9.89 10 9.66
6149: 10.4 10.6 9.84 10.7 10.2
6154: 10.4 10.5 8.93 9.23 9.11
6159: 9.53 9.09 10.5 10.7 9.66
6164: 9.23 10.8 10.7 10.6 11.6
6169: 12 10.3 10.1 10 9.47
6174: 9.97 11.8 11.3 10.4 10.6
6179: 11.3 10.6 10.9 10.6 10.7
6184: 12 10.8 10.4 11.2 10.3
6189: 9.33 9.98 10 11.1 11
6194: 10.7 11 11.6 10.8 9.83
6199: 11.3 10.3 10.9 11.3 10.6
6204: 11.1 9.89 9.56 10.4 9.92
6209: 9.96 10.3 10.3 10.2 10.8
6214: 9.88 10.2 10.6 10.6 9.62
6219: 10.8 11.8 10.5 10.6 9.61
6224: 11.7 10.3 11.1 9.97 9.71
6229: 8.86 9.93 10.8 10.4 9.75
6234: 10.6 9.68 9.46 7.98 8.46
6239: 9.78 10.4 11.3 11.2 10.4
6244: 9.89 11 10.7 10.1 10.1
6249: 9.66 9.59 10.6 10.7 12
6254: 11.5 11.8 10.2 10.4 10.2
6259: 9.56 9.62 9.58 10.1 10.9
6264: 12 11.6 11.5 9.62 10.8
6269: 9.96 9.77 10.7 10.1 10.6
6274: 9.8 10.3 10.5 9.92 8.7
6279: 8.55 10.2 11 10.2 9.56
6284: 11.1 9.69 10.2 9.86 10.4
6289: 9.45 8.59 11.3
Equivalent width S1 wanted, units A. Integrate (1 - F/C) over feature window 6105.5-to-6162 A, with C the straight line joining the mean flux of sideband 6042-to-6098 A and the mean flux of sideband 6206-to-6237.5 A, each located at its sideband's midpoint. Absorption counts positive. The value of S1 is 0.4 A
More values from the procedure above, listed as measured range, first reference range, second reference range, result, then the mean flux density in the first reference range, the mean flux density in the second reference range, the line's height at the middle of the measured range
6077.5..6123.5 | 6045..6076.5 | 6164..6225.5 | -1.2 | 10.5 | 10.6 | 10.5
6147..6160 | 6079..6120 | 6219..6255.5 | 0.9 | 10.8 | 10.3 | 10.6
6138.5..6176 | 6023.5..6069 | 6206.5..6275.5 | 1.3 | 10.6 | 10.3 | 10.5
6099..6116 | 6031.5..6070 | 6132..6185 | -1.1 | 10.5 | 10.3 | 10.4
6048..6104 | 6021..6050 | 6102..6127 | 0.5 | 10.7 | 10.9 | 10.8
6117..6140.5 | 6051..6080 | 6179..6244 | -0.4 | 10.5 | 10.4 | 10.5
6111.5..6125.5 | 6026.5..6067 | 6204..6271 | -0.2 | 10.7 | 10.3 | 10.5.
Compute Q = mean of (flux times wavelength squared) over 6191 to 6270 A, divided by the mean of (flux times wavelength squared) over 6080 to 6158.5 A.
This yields 1.02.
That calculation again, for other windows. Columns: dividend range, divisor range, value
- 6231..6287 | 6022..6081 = 1.03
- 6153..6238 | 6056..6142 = 1.00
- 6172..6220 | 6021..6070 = 1.05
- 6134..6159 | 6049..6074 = 0.98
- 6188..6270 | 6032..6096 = 1.04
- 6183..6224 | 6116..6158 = 1.04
